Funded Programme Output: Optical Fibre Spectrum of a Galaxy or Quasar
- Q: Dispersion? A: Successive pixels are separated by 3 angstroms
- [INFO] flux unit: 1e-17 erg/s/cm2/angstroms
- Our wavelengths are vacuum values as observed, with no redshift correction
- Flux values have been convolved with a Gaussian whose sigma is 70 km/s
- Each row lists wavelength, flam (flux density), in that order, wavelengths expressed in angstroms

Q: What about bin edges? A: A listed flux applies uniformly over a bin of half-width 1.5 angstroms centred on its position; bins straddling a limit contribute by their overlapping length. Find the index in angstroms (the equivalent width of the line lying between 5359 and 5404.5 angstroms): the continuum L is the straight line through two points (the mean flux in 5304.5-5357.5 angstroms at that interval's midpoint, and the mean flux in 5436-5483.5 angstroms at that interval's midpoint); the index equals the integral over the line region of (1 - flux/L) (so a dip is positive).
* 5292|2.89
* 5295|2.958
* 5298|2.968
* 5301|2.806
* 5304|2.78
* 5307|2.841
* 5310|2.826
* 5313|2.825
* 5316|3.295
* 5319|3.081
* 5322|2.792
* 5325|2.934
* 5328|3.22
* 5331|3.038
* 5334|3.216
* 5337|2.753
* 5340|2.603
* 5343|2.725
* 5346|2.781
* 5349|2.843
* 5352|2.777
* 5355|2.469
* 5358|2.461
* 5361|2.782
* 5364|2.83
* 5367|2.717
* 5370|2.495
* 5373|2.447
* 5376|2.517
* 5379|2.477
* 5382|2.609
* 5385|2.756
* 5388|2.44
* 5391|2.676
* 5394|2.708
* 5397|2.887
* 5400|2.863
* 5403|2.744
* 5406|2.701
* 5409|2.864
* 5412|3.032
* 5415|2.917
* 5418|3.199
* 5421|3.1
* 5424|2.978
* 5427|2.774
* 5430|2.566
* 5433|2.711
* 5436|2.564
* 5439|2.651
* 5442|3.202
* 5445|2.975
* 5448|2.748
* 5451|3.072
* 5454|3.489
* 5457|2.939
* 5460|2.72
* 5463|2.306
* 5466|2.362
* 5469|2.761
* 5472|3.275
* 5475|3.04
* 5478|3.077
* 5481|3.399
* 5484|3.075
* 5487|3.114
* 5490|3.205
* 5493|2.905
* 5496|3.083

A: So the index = 3.7 angstroms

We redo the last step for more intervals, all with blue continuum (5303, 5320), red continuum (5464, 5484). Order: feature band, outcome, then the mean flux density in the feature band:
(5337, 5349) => 0.9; 2.73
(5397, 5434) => 1.1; 2.87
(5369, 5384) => 2.2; 2.52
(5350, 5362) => 1.3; 2.62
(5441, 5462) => -0.2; 3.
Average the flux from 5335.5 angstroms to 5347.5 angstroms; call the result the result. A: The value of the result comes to 2.72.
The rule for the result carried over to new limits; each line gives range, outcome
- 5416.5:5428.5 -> 3.01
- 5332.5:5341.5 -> 2.86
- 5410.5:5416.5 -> 2.97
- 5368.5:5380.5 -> 2.48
